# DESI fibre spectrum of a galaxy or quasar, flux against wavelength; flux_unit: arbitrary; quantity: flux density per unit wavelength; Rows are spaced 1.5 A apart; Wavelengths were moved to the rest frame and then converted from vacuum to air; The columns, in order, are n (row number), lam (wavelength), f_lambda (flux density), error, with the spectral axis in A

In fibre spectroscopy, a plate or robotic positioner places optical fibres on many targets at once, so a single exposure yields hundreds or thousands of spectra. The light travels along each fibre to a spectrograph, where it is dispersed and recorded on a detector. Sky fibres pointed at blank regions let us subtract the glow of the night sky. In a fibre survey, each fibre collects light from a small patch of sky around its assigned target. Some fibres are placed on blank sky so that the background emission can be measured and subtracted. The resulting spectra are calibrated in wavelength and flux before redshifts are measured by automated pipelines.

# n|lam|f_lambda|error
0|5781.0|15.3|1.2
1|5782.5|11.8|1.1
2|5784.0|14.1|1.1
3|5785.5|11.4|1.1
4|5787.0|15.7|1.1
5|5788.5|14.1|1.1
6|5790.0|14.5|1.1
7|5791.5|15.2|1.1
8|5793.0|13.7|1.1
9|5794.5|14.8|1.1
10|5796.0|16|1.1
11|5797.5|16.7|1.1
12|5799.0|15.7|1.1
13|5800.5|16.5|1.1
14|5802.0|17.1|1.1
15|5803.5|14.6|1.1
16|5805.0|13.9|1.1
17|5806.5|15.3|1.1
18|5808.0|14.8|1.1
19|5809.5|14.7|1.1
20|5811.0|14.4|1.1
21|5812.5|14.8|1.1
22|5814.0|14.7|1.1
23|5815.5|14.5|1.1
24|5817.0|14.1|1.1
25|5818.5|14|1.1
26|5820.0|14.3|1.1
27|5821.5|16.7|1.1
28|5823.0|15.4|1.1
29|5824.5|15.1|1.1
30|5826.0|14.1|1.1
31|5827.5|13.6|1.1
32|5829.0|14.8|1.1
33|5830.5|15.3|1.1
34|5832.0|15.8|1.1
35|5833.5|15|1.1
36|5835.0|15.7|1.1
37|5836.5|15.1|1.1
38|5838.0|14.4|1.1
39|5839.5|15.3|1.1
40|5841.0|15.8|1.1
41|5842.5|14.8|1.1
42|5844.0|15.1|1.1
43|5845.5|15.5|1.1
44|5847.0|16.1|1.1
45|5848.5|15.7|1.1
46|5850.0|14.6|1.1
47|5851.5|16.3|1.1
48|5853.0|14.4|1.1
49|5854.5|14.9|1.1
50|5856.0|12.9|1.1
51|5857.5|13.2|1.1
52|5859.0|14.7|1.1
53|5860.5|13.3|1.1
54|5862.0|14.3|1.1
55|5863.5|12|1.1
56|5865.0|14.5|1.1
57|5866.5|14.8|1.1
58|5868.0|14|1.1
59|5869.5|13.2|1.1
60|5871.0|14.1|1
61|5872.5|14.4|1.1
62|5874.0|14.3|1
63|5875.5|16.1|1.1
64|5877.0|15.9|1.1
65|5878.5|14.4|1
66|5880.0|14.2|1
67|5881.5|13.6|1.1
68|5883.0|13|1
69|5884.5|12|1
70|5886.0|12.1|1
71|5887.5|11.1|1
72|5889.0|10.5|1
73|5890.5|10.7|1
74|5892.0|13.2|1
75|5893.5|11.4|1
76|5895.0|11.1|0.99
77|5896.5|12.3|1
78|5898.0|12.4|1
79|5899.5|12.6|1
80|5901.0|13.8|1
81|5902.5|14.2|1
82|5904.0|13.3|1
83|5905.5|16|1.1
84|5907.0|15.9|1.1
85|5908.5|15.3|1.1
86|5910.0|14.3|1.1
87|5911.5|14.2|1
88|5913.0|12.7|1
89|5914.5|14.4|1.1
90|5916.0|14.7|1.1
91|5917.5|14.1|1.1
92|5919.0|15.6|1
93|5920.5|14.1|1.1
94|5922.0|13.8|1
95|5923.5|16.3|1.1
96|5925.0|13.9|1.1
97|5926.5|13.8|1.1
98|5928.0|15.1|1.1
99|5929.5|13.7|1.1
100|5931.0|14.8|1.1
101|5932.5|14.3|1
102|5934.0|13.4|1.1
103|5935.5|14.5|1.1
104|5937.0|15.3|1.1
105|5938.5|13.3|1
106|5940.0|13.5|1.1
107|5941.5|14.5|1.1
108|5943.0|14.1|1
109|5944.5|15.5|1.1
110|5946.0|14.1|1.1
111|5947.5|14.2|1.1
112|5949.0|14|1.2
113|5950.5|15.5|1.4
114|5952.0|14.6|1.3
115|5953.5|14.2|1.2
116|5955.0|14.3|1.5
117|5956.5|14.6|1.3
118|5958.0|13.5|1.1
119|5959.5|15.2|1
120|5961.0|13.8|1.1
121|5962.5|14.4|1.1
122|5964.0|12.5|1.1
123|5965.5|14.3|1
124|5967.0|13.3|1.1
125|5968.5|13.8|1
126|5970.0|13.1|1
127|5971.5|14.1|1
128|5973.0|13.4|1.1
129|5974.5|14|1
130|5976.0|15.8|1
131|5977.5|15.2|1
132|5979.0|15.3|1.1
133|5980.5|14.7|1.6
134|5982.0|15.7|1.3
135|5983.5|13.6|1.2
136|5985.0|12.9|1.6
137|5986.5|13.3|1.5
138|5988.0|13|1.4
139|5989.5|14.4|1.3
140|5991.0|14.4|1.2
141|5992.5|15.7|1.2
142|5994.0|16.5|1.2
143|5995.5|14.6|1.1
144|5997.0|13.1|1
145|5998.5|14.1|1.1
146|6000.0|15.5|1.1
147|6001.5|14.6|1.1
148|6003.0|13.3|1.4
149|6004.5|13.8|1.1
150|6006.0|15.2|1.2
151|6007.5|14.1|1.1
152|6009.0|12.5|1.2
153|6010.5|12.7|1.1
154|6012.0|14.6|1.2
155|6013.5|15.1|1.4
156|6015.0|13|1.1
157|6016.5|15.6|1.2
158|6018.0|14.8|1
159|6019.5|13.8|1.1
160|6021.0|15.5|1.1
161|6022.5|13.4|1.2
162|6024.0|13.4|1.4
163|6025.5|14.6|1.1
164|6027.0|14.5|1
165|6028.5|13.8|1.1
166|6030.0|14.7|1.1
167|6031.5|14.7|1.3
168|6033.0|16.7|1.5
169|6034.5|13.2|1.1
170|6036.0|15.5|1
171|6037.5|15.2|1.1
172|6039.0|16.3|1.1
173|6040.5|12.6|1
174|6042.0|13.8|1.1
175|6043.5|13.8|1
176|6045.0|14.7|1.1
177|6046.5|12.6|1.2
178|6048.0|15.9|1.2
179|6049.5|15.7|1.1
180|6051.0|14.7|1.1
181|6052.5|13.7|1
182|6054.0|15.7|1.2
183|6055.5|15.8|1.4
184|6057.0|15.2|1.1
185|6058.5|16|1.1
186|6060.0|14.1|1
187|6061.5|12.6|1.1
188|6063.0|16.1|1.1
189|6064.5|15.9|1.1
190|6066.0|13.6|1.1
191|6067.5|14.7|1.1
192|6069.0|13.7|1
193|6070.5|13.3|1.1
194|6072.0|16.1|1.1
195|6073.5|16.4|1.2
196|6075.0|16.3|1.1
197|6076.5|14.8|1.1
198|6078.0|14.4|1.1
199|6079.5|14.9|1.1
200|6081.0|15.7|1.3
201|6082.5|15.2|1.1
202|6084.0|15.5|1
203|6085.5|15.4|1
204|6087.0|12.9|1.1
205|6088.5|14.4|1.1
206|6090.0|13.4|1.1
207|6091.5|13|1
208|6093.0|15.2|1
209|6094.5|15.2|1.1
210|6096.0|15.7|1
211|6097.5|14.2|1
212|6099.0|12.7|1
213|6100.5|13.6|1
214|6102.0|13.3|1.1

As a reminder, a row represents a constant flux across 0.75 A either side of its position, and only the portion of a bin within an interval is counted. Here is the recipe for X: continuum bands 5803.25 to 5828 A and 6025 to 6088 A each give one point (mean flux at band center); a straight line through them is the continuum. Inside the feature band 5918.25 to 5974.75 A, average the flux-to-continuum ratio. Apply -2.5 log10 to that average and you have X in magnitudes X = 0.038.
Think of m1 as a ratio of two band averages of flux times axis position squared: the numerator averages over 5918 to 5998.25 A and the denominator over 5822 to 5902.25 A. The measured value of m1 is 1.05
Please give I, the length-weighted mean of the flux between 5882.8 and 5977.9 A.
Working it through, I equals 13.9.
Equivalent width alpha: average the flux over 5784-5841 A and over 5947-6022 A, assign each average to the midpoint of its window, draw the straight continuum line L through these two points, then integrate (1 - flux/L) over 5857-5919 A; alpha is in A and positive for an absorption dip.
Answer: 4.4 A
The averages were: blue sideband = 14.9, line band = 13.6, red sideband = 14.3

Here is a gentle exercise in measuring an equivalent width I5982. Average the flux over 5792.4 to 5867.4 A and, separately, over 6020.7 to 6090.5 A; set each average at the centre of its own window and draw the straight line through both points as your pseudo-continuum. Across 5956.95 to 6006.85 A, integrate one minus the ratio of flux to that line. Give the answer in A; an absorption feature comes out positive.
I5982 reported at 1.7 A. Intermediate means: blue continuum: 14.9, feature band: 14.2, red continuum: 14.7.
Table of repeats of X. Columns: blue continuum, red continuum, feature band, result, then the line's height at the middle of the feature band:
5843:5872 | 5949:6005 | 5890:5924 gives 0.05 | 14.3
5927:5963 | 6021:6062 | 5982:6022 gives 0.02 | 14.5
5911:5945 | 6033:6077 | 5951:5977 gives 0.03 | 14.5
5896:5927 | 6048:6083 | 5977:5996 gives 0.00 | 14.6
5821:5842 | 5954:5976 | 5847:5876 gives 0.04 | 14.9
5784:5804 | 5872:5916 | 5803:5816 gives 0.01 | 14.8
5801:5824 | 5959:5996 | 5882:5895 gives 0.24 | 14.6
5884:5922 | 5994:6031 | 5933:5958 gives -0.05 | 13.7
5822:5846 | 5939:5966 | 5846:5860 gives 0.01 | 14.9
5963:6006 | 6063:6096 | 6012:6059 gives -0.01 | 14.5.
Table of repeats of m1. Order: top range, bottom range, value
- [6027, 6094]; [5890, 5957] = 1.10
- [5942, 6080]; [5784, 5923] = 1.06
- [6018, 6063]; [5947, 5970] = 1.06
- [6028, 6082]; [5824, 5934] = 1.11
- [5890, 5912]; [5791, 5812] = 0.91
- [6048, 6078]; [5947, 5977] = 1.10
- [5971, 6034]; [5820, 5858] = 1.01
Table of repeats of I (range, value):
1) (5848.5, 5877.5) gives 14.3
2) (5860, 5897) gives 13.2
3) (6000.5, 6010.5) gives 13.9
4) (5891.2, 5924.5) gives 13.9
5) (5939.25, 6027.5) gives 14.3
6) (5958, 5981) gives 14.2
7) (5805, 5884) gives 14.6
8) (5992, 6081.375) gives 14.6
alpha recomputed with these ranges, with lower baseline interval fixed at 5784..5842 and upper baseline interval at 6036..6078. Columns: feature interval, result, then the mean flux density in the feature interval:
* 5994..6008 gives 0.4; 14.4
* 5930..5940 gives 0.4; 14.2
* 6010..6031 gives 0.8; 14.3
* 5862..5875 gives 0.8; 14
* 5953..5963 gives 0.4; 14.3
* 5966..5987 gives 0.9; 14.2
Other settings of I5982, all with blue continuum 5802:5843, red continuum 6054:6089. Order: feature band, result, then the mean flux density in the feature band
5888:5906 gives 2.8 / 12.6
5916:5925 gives 0.1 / 14.7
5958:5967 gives 0.6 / 13.9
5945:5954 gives 0.3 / 14.5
